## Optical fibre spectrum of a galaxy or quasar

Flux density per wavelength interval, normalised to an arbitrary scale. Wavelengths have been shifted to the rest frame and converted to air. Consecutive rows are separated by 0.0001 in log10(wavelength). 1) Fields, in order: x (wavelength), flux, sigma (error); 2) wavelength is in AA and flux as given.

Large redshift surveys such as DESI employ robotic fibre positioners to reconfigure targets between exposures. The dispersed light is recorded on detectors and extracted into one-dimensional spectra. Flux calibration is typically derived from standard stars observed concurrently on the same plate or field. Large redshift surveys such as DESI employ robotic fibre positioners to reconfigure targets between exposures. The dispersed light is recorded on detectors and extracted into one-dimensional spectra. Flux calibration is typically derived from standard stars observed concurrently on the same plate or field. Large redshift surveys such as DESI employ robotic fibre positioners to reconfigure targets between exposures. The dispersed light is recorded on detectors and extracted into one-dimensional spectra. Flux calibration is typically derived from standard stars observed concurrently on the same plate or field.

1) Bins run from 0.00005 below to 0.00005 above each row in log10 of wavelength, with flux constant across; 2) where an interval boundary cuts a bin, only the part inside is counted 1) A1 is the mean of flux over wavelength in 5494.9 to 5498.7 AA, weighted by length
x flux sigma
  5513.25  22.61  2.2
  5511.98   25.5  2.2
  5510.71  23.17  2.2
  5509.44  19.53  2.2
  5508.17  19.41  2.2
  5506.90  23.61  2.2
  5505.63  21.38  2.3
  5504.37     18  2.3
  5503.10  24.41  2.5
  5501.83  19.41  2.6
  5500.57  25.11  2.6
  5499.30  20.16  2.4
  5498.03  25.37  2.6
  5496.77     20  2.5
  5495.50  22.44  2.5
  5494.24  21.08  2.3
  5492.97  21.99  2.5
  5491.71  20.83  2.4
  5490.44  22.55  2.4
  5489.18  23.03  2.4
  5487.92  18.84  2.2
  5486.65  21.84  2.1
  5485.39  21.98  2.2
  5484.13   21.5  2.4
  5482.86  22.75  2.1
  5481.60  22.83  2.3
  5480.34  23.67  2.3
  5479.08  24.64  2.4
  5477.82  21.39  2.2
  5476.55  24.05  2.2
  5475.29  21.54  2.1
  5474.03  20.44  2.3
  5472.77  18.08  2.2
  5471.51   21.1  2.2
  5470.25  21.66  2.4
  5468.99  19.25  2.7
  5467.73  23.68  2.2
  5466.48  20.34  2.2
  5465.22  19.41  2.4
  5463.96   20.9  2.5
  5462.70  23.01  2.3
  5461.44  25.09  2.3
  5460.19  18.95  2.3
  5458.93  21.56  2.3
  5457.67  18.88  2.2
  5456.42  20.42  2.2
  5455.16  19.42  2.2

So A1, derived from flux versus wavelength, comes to 22.6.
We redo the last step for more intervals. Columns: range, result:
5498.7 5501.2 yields 22.7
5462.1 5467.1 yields 20.9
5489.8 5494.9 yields 21.6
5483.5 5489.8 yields 21.4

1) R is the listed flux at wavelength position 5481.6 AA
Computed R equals 22.83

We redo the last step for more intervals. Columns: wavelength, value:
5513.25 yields 22.61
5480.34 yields 23.67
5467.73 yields 23.68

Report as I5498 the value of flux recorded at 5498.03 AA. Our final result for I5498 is 25.37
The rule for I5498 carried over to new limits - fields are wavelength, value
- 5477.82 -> 21.39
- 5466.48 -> 20.34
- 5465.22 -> 19.41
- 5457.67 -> 18.88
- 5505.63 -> 21.38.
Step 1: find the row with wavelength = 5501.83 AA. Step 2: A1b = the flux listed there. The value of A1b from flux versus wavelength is 19.41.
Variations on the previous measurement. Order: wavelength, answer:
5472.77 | 18.08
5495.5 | 22.44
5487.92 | 18.84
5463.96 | 20.9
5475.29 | 21.54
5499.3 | 20.16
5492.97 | 21.99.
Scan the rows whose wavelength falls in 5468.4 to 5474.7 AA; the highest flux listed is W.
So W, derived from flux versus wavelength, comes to 21.66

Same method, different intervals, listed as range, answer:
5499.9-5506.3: 25.11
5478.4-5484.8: 24.64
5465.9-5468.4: 23.68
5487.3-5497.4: 23.03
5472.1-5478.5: 24.05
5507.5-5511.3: 23.17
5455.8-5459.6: 21.56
